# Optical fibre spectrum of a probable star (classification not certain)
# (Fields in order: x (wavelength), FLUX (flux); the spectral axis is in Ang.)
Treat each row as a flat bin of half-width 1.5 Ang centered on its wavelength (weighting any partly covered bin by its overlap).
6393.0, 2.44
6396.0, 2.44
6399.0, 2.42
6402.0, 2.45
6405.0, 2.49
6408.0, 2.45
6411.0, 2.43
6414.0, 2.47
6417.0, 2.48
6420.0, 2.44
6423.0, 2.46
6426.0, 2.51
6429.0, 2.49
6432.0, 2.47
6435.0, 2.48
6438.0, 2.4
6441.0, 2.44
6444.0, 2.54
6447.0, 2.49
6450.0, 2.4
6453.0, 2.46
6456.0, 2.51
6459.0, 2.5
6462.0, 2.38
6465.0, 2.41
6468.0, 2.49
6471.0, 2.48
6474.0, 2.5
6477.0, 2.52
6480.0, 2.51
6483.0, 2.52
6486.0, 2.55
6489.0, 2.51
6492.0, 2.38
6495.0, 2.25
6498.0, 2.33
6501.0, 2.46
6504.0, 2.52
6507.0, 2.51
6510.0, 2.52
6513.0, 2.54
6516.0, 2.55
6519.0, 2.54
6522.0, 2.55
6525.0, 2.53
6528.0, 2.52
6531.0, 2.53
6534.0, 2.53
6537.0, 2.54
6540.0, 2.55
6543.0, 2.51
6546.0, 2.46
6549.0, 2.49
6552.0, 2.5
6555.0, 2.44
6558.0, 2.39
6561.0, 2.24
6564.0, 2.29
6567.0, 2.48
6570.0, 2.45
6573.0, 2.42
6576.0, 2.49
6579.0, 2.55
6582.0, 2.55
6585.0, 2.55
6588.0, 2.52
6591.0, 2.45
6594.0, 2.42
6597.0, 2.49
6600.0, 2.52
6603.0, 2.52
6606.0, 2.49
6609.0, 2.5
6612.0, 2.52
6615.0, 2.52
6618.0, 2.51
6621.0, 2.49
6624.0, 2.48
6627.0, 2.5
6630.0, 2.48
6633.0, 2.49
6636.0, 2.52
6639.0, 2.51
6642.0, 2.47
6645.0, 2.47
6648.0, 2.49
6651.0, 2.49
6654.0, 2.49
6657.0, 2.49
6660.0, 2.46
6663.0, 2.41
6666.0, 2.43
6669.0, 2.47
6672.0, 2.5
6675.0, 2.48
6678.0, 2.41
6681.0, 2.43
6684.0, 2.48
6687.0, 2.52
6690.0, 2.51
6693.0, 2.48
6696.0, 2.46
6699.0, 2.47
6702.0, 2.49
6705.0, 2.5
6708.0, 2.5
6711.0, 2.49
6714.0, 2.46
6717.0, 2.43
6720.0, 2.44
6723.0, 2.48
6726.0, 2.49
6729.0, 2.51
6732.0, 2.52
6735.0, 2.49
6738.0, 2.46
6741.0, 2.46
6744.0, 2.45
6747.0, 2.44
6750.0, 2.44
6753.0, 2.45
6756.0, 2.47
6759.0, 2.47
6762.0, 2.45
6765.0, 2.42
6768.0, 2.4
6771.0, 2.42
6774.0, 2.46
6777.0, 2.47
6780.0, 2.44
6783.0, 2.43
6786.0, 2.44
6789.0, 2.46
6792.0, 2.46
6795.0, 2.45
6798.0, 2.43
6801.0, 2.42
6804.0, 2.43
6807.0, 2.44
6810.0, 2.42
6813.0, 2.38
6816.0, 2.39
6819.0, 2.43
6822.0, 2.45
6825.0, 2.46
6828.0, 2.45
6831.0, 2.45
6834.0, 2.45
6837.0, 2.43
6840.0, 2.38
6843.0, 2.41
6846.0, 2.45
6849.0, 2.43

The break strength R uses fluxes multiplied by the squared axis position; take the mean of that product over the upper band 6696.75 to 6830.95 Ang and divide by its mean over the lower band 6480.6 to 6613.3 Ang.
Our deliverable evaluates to 1.1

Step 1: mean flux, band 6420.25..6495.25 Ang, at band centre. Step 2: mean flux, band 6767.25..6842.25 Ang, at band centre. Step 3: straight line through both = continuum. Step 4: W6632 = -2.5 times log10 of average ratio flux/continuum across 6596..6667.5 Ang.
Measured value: -0.02 mag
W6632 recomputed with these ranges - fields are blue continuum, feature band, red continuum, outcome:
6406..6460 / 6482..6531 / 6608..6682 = -0.01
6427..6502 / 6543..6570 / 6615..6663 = 0.02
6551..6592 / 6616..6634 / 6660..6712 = -0.01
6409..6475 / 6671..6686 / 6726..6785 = 0.00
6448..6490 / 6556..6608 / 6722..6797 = 0.01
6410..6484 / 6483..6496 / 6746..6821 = 0.01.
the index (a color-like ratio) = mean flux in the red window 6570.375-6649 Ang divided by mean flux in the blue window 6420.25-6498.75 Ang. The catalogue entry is 1.0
